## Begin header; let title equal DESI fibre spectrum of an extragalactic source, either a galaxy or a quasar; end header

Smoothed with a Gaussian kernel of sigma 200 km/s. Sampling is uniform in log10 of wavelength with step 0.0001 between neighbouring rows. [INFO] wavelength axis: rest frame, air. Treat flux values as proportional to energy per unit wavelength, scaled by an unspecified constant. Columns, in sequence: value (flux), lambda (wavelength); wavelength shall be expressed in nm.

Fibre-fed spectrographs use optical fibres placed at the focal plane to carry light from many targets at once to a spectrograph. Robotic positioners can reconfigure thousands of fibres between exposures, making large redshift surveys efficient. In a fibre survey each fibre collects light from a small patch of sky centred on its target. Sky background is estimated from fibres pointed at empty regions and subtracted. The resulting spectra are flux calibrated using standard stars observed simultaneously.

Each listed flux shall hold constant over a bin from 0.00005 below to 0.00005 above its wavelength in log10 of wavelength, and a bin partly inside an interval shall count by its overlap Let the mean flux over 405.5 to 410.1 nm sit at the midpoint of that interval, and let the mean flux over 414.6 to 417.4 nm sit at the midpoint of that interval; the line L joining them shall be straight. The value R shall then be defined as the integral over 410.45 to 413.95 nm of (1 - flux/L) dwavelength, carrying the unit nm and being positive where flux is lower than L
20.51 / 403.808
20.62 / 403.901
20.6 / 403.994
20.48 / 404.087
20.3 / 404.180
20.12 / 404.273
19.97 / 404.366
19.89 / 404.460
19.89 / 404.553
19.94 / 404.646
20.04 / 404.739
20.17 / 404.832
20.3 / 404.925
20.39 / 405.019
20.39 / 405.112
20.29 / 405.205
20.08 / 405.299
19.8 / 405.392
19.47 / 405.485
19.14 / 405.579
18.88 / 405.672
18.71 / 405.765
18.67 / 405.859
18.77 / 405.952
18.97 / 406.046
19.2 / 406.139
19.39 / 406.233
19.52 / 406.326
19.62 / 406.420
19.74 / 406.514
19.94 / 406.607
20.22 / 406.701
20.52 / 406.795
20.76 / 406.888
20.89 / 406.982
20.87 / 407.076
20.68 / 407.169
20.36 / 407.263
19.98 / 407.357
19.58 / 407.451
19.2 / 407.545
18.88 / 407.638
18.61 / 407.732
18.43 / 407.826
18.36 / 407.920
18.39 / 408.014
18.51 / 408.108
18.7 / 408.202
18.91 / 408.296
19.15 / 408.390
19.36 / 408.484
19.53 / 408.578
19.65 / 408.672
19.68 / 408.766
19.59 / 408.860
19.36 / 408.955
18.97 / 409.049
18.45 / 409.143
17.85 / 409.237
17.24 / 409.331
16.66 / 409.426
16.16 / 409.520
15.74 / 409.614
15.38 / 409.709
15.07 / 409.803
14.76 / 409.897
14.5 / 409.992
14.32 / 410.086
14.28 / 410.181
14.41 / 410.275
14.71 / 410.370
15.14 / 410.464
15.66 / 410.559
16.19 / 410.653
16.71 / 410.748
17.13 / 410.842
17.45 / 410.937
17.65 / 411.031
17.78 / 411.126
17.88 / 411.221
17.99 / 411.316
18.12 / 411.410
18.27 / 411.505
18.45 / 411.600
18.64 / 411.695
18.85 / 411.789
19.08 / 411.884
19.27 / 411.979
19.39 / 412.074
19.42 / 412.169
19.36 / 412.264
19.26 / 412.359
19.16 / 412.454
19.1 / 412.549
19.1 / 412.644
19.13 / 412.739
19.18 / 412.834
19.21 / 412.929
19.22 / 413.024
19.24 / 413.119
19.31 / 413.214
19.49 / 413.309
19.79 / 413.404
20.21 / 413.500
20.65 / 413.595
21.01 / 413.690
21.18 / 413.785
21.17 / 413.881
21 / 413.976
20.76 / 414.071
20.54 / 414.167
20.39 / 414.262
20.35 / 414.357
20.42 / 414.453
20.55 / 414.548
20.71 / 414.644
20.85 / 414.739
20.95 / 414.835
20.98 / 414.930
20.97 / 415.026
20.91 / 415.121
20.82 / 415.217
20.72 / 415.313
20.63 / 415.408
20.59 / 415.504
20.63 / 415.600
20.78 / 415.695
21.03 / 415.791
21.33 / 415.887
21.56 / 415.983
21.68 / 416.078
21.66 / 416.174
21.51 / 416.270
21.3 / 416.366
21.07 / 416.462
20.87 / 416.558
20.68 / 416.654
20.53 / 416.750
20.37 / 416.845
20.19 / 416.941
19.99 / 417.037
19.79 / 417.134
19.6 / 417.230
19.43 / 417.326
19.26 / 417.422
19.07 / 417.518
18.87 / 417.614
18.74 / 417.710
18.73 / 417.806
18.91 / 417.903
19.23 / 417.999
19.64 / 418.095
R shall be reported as 0.18 nm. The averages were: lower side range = 18.7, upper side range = 20.7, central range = 18.8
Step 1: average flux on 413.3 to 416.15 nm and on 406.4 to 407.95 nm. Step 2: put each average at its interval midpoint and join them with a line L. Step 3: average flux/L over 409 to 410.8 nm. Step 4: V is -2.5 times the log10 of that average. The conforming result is 0.26 mag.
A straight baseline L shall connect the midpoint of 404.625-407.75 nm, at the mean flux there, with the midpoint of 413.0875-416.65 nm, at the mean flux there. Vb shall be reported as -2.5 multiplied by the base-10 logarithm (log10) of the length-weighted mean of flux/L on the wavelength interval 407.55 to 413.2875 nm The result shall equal 0.13 mag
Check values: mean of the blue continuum 19.8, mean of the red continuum 20.8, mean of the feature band 17.9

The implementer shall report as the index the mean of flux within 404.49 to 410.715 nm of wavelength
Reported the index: 18.6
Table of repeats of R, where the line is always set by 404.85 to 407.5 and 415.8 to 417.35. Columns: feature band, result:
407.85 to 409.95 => 0.219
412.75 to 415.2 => 0.020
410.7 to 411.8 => 0.130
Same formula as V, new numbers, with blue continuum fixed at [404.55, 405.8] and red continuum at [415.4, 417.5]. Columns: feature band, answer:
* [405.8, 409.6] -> 0.048 mag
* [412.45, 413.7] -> 0.047 mag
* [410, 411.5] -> 0.230 mag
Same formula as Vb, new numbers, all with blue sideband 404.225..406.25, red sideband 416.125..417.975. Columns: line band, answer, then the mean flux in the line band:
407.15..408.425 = 0.04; 19.1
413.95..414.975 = -0.04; 20.7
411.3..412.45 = 0.05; 18.9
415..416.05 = -0.05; 20.9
